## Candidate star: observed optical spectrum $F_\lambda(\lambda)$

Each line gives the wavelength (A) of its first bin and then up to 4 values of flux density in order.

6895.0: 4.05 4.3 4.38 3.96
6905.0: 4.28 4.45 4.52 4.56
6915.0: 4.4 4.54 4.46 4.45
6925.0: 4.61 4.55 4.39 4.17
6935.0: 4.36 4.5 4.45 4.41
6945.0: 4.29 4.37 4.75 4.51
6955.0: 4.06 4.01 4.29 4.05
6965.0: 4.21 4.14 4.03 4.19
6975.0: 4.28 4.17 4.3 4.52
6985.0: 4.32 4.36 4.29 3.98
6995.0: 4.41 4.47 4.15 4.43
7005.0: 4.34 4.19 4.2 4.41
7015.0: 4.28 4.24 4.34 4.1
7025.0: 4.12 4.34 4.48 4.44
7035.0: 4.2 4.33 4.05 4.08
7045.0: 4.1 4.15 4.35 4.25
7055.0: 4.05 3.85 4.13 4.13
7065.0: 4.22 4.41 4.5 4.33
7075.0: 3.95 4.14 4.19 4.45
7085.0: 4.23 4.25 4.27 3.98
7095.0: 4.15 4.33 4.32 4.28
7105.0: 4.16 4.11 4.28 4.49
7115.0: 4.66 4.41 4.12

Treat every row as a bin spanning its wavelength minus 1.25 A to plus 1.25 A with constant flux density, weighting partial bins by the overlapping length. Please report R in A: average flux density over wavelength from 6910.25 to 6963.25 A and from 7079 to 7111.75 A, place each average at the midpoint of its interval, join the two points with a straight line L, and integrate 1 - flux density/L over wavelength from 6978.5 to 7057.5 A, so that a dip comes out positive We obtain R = 0.98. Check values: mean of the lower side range 4.4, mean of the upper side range 4.24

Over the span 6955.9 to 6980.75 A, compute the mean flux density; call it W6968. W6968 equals 4.16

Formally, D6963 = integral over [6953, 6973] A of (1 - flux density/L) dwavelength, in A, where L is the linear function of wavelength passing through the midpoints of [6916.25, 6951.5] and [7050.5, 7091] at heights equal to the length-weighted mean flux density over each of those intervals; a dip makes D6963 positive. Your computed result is 1.2 A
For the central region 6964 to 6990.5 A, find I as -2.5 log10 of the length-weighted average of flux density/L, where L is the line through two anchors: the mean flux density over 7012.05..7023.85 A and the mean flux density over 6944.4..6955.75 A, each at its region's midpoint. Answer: 0.03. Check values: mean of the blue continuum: 4.42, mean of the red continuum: 4.26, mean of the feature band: 4.25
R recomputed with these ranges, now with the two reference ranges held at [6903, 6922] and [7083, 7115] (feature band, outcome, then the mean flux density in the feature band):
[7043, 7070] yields 0.8 A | 4.18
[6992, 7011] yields 0.3 A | 4.28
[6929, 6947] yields 0.2 A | 4.37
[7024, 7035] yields 0.0 A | 4.33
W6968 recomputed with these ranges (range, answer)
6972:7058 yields 4.25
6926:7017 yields 4.3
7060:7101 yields 4.24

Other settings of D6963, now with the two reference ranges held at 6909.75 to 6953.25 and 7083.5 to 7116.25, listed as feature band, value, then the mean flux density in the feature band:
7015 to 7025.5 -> 0.35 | 4.22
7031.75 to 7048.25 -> 0.58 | 4.19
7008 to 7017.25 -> 0.18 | 4.28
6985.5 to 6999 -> 0.28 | 4.3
